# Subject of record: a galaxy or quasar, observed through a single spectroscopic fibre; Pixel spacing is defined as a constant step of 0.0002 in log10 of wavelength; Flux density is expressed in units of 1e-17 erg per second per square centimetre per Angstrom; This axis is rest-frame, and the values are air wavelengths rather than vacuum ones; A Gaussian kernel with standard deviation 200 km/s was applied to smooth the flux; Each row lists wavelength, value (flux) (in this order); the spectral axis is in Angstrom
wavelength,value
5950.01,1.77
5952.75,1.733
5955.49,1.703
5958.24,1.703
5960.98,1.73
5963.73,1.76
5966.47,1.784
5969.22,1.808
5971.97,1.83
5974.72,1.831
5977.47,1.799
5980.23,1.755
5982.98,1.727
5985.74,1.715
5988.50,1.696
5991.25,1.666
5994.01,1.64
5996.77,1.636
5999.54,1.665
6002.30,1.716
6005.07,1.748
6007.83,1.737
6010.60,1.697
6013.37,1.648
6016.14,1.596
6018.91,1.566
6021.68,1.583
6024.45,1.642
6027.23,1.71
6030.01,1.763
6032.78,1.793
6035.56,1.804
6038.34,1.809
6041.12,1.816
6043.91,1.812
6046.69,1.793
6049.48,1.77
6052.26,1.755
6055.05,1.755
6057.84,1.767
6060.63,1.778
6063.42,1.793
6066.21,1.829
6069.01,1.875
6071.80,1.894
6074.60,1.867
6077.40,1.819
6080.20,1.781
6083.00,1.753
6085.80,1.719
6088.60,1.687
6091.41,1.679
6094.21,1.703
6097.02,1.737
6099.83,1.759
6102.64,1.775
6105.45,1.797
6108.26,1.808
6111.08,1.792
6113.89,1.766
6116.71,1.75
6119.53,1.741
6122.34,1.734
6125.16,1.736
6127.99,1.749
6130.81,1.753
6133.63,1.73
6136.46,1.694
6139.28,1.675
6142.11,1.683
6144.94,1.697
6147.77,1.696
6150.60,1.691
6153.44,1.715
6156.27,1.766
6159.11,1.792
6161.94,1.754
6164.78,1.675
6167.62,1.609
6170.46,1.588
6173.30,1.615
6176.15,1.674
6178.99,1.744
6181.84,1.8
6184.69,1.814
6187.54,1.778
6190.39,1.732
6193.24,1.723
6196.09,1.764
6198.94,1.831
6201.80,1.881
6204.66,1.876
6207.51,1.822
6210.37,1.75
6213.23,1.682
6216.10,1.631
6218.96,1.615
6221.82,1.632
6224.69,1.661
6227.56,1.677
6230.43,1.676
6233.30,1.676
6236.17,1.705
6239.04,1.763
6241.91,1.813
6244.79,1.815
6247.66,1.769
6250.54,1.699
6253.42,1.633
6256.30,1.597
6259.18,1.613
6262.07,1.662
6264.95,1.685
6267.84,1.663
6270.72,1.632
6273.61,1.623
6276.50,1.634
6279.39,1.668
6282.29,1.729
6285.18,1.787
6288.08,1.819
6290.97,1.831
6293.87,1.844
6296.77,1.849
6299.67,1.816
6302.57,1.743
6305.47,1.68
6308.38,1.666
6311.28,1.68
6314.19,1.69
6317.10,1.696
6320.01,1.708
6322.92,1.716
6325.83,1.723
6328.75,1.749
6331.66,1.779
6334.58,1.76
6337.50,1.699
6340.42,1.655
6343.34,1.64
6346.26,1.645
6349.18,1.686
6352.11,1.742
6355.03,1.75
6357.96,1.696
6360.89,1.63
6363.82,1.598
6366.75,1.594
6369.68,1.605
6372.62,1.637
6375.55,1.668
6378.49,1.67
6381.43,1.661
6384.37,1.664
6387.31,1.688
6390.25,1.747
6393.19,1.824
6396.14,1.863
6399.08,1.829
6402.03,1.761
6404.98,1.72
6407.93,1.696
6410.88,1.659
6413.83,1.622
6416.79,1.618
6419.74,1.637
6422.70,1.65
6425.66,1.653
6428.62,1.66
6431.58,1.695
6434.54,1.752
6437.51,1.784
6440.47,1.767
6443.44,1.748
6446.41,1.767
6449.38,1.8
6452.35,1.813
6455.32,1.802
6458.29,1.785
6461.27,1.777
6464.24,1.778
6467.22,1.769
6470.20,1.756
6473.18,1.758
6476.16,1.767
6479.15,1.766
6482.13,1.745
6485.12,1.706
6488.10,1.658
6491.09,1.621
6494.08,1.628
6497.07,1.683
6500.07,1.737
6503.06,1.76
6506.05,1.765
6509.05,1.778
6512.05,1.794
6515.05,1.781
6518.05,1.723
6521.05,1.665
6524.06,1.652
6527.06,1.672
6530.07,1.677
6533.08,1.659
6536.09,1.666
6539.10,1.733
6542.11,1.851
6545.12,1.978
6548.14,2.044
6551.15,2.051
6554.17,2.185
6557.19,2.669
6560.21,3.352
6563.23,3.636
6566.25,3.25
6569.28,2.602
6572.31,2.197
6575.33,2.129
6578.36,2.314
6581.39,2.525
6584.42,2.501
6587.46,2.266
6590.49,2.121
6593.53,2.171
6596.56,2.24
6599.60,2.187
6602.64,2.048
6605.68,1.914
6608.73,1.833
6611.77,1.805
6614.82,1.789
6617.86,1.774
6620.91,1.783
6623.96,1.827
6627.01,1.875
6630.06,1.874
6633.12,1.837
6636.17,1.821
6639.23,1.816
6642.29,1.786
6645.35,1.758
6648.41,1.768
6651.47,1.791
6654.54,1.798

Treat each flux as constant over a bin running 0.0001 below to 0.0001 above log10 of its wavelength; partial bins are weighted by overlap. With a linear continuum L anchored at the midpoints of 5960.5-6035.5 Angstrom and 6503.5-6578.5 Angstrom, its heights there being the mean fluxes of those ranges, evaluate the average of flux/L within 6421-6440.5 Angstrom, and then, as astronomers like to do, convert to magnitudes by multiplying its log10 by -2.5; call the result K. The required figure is 0.19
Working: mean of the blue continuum 1.71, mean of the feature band 1.7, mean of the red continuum 2.11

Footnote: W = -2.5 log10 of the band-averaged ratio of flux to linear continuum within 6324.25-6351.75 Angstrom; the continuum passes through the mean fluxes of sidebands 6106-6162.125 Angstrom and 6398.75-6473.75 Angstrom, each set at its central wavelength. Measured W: 0.02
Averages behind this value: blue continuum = 1.74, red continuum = 1.73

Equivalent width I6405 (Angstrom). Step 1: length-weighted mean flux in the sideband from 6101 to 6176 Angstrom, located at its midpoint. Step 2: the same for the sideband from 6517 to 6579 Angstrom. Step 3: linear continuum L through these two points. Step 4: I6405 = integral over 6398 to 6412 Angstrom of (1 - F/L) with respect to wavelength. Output 2.0 Angstrom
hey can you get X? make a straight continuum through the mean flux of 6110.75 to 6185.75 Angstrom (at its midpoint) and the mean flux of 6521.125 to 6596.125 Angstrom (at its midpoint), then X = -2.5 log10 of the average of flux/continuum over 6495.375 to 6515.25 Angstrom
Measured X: 0.23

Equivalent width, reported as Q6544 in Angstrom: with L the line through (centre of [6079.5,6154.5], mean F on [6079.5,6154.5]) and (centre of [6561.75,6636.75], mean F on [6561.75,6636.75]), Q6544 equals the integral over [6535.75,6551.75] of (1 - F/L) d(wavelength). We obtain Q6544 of 1.7 Angstrom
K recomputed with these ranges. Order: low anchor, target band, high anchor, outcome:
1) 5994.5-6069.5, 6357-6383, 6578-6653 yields 0.14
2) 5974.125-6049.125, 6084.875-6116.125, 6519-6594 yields 0.03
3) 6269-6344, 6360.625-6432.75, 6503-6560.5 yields 0.07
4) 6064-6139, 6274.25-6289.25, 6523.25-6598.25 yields 0.14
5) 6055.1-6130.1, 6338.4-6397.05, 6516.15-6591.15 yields 0.20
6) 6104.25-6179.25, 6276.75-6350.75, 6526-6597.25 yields 0.13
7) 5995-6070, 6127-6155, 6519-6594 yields 0.08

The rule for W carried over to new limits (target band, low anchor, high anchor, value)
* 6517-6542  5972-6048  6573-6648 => 0.16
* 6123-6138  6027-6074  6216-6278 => 0.01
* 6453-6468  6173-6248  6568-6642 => 0.09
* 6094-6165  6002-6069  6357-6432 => -0.01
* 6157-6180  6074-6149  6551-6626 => 0.08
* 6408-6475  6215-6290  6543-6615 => 0.19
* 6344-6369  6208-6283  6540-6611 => 0.14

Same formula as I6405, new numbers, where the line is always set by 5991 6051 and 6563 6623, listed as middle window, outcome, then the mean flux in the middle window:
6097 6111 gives 0.0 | 1.78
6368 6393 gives 4.4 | 1.68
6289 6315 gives 2.7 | 1.76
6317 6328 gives 1.5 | 1.71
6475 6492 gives 3.3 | 1.71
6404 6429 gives 4.9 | 1.66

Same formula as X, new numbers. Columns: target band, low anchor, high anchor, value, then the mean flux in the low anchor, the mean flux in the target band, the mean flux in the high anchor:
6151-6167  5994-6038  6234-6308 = -0.01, 1.69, 1.73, 1.72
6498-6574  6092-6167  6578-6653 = -0.08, 1.74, 2.07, 1.97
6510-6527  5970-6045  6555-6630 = 0.27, 1.72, 1.72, 2.27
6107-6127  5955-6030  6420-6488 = -0.03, 1.71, 1.76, 1.75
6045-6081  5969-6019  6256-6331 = -0.06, 1.71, 1.81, 1.71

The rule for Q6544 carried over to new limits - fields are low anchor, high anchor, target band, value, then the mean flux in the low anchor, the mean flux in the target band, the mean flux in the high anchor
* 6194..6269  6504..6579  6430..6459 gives 3.15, 1.72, 1.77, 2.11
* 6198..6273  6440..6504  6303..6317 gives 0.28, 1.71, 1.69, 1.74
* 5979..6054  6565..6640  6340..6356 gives 2.03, 1.71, 1.69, 2.1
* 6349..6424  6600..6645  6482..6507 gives 0.93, 1.69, 1.7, 1.85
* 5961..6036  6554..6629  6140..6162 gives 1.64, 1.71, 1.72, 2.28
